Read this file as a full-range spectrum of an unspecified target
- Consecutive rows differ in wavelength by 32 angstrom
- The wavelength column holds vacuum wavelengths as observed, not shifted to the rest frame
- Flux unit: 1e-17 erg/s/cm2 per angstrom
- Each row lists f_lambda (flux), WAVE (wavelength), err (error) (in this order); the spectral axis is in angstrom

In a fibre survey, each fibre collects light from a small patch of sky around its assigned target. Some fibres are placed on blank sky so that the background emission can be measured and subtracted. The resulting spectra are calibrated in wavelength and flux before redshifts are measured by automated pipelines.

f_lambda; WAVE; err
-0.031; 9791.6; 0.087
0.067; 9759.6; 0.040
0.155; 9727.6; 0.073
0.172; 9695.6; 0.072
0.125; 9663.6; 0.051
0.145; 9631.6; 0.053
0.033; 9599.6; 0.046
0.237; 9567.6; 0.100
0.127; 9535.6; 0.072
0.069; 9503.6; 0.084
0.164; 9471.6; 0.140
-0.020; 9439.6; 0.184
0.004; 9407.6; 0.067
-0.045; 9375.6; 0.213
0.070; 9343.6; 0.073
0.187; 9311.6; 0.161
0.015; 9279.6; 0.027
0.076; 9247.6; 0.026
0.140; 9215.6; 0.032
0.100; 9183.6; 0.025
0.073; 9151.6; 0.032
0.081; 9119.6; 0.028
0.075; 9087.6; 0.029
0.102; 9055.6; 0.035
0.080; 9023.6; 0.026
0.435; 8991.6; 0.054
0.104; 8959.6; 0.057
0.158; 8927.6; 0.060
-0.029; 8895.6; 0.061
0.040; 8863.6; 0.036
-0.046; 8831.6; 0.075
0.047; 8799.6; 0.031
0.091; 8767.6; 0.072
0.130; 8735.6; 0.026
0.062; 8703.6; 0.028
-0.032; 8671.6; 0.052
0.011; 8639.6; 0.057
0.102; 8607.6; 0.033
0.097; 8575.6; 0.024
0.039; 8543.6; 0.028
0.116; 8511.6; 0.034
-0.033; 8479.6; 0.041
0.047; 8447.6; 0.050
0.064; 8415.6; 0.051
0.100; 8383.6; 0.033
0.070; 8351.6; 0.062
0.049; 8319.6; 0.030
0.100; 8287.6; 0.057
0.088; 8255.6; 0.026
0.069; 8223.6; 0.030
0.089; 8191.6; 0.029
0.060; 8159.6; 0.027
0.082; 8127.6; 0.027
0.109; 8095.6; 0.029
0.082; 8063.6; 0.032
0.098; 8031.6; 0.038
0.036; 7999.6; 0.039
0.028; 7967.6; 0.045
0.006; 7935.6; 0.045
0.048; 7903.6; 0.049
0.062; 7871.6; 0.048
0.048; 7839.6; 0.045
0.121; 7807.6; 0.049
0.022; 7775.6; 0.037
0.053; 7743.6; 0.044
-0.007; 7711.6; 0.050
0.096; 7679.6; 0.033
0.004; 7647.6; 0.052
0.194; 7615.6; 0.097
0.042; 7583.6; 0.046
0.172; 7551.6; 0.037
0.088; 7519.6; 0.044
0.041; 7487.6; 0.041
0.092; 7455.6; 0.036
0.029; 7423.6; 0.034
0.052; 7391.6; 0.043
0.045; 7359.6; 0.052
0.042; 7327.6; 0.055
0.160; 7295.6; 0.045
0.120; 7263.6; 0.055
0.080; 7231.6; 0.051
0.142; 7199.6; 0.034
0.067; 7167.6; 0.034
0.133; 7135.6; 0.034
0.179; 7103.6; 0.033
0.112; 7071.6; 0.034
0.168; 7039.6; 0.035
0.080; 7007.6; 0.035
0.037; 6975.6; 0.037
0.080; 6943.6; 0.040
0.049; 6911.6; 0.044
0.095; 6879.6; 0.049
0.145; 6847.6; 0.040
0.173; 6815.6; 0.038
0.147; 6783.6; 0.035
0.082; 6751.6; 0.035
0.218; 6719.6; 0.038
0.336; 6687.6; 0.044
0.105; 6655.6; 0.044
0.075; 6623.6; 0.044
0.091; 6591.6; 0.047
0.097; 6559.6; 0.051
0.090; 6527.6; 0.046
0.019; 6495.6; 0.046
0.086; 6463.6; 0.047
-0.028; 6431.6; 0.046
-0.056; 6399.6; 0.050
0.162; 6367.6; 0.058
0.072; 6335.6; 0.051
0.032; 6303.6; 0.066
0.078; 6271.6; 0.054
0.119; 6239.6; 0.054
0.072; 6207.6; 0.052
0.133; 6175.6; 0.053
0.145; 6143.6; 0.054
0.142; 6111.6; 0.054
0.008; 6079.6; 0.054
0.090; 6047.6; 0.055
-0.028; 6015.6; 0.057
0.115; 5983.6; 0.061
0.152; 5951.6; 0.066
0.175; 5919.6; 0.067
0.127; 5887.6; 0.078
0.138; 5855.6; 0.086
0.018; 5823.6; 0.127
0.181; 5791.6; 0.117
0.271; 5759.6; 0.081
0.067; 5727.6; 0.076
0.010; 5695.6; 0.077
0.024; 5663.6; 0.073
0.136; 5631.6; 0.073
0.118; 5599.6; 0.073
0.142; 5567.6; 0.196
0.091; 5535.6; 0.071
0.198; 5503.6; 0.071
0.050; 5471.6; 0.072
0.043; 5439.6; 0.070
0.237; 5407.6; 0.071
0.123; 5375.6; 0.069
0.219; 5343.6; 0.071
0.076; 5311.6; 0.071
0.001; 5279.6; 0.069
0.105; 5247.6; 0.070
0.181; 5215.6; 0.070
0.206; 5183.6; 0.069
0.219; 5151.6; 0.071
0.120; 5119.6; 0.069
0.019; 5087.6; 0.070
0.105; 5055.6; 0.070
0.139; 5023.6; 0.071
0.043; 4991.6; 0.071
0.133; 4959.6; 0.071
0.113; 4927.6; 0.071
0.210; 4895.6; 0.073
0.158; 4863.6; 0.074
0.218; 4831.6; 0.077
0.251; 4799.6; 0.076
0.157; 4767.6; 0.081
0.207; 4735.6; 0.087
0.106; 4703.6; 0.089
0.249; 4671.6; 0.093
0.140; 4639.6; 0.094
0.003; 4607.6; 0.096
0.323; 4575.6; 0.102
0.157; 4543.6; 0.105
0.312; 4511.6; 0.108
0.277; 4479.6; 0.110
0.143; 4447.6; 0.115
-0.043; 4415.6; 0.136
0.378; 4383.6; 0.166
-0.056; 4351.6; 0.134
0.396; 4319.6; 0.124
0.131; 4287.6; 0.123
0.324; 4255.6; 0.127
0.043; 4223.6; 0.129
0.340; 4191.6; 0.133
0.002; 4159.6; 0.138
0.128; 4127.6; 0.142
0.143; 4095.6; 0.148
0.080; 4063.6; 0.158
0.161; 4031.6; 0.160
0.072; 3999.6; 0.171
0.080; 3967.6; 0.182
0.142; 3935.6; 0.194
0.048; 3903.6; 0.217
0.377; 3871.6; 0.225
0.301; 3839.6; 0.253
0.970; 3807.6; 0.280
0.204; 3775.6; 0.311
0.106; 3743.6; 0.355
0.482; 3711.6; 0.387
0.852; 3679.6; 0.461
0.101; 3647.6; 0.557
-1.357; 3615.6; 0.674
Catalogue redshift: 0.80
